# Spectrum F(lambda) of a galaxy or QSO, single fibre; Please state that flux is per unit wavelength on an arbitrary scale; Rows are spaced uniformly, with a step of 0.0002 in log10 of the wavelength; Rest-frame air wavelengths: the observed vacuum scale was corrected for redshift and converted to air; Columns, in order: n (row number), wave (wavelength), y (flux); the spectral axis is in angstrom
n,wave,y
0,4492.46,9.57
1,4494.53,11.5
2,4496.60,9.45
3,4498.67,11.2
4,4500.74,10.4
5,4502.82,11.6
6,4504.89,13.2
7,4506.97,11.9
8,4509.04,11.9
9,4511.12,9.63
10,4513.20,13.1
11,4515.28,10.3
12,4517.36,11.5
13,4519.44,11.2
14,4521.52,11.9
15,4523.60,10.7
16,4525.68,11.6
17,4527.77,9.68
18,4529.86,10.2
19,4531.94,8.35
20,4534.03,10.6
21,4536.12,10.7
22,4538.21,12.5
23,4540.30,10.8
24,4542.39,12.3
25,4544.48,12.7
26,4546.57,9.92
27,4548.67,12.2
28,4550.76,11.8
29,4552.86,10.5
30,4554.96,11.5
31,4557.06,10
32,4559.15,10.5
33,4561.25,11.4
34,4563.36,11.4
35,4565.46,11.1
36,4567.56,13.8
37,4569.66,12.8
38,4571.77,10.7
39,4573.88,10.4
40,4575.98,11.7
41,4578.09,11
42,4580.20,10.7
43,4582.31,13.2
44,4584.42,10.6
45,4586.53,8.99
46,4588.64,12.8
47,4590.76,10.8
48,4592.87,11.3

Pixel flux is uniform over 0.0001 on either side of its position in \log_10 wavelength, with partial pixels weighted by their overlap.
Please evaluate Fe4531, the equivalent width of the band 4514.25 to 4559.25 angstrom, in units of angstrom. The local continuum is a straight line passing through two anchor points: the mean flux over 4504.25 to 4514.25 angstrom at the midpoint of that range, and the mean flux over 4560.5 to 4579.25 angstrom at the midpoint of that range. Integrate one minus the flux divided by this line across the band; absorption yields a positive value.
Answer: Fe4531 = 2.9 angstrom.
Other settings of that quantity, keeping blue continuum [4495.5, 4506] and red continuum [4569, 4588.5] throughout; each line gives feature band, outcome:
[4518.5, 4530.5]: 0.29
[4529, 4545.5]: 0.21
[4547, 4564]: 0.09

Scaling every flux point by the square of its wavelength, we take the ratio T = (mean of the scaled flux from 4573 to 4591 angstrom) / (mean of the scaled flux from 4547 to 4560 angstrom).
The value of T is 1.0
